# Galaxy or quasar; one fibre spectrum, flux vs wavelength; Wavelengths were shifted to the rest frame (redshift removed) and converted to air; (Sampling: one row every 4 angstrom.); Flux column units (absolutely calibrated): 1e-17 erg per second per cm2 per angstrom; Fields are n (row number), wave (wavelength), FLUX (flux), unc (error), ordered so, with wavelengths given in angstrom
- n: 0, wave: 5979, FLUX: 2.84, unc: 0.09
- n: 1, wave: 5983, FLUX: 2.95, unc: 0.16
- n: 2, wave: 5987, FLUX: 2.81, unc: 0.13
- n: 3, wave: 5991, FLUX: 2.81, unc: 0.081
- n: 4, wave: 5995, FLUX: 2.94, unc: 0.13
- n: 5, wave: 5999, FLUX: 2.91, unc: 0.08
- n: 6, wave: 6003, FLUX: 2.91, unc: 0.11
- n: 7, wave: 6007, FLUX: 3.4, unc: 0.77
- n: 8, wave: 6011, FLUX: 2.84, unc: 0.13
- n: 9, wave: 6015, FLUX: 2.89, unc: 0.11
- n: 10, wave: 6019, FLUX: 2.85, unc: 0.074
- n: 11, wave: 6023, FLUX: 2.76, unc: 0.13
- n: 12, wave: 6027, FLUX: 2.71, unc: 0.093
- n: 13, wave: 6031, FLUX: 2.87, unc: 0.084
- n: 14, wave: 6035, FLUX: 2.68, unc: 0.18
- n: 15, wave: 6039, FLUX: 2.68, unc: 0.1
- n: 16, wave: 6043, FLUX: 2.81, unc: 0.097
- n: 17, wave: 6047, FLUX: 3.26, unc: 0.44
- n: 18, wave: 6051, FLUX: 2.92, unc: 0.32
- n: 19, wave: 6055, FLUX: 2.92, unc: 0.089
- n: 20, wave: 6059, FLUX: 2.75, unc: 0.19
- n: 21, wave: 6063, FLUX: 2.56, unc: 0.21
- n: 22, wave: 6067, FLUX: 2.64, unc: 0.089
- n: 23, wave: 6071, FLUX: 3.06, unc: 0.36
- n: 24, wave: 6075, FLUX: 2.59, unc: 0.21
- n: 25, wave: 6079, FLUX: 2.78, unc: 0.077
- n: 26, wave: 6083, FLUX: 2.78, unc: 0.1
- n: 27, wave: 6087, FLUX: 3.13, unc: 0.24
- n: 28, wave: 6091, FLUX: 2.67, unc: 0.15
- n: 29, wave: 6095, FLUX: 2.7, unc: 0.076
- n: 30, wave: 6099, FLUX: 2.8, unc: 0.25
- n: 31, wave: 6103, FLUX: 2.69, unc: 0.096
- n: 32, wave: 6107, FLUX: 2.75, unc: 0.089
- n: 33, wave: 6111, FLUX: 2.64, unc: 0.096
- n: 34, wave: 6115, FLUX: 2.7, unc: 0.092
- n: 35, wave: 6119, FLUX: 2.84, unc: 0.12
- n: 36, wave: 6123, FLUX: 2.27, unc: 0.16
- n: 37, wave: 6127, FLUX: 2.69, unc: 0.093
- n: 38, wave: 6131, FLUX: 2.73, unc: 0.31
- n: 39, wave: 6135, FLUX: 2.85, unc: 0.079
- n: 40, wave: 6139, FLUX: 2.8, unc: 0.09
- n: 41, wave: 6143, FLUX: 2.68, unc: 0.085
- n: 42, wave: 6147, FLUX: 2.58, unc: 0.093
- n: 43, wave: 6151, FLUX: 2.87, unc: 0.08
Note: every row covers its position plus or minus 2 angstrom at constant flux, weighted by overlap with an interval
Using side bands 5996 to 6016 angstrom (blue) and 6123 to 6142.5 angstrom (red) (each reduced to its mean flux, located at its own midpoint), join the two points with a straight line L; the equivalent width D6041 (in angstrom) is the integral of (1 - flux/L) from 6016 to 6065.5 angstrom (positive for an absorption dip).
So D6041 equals 1.7 angstrom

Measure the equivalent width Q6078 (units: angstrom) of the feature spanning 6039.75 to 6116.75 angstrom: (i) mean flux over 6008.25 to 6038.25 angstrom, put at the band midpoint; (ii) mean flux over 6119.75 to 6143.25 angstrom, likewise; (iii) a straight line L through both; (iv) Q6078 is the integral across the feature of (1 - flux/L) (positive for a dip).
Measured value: -1.5 angstrom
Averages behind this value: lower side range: 2.81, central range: 2.8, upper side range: 2.68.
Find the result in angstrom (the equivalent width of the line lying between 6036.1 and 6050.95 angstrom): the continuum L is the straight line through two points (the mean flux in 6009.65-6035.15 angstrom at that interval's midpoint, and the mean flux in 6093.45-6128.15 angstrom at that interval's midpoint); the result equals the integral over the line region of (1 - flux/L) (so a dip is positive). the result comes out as -0.7 angstrom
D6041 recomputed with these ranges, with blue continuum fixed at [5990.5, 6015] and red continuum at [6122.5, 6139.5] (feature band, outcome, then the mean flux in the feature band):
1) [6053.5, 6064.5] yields 0.41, 2.74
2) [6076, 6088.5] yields -0.29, 2.86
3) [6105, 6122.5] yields 0.23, 2.69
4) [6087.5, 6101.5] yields 0.03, 2.77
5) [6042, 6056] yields -0.60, 2.99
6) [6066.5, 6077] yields 0.15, 2.78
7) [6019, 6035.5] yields 0.82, 2.77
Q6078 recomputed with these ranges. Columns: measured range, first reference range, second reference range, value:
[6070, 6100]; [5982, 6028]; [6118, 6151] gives -0.4 angstrom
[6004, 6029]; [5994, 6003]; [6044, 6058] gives 0.3 angstrom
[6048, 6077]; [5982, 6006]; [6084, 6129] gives 0.0 angstrom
